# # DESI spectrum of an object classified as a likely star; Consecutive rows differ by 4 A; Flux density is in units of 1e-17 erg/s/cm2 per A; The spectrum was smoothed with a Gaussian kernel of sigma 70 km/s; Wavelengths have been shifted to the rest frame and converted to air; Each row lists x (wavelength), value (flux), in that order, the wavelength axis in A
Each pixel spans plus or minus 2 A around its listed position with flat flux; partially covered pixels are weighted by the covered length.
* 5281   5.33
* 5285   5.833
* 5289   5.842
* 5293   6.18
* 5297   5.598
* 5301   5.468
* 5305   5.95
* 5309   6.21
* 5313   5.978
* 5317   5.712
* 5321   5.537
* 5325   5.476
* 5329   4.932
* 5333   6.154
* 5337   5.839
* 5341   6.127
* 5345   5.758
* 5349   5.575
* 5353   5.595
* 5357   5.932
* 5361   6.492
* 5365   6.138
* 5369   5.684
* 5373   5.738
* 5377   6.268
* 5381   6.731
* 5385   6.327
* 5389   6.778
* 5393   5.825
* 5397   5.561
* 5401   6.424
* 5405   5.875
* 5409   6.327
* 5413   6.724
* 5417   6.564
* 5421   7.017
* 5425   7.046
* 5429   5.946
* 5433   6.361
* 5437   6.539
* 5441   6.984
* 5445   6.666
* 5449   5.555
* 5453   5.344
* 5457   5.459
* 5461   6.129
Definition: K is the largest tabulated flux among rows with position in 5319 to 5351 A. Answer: 6.154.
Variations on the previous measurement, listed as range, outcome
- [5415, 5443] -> 7.046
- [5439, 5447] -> 6.984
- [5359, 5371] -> 6.492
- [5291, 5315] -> 6.21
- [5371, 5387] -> 6.731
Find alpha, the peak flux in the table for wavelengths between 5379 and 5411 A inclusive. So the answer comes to 6.778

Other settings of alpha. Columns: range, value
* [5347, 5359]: 5.932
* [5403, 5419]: 6.724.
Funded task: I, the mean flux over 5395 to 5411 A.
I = 6.05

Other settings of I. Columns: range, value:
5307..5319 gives 5.97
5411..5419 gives 6.64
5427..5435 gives 6.15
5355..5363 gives 6.21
